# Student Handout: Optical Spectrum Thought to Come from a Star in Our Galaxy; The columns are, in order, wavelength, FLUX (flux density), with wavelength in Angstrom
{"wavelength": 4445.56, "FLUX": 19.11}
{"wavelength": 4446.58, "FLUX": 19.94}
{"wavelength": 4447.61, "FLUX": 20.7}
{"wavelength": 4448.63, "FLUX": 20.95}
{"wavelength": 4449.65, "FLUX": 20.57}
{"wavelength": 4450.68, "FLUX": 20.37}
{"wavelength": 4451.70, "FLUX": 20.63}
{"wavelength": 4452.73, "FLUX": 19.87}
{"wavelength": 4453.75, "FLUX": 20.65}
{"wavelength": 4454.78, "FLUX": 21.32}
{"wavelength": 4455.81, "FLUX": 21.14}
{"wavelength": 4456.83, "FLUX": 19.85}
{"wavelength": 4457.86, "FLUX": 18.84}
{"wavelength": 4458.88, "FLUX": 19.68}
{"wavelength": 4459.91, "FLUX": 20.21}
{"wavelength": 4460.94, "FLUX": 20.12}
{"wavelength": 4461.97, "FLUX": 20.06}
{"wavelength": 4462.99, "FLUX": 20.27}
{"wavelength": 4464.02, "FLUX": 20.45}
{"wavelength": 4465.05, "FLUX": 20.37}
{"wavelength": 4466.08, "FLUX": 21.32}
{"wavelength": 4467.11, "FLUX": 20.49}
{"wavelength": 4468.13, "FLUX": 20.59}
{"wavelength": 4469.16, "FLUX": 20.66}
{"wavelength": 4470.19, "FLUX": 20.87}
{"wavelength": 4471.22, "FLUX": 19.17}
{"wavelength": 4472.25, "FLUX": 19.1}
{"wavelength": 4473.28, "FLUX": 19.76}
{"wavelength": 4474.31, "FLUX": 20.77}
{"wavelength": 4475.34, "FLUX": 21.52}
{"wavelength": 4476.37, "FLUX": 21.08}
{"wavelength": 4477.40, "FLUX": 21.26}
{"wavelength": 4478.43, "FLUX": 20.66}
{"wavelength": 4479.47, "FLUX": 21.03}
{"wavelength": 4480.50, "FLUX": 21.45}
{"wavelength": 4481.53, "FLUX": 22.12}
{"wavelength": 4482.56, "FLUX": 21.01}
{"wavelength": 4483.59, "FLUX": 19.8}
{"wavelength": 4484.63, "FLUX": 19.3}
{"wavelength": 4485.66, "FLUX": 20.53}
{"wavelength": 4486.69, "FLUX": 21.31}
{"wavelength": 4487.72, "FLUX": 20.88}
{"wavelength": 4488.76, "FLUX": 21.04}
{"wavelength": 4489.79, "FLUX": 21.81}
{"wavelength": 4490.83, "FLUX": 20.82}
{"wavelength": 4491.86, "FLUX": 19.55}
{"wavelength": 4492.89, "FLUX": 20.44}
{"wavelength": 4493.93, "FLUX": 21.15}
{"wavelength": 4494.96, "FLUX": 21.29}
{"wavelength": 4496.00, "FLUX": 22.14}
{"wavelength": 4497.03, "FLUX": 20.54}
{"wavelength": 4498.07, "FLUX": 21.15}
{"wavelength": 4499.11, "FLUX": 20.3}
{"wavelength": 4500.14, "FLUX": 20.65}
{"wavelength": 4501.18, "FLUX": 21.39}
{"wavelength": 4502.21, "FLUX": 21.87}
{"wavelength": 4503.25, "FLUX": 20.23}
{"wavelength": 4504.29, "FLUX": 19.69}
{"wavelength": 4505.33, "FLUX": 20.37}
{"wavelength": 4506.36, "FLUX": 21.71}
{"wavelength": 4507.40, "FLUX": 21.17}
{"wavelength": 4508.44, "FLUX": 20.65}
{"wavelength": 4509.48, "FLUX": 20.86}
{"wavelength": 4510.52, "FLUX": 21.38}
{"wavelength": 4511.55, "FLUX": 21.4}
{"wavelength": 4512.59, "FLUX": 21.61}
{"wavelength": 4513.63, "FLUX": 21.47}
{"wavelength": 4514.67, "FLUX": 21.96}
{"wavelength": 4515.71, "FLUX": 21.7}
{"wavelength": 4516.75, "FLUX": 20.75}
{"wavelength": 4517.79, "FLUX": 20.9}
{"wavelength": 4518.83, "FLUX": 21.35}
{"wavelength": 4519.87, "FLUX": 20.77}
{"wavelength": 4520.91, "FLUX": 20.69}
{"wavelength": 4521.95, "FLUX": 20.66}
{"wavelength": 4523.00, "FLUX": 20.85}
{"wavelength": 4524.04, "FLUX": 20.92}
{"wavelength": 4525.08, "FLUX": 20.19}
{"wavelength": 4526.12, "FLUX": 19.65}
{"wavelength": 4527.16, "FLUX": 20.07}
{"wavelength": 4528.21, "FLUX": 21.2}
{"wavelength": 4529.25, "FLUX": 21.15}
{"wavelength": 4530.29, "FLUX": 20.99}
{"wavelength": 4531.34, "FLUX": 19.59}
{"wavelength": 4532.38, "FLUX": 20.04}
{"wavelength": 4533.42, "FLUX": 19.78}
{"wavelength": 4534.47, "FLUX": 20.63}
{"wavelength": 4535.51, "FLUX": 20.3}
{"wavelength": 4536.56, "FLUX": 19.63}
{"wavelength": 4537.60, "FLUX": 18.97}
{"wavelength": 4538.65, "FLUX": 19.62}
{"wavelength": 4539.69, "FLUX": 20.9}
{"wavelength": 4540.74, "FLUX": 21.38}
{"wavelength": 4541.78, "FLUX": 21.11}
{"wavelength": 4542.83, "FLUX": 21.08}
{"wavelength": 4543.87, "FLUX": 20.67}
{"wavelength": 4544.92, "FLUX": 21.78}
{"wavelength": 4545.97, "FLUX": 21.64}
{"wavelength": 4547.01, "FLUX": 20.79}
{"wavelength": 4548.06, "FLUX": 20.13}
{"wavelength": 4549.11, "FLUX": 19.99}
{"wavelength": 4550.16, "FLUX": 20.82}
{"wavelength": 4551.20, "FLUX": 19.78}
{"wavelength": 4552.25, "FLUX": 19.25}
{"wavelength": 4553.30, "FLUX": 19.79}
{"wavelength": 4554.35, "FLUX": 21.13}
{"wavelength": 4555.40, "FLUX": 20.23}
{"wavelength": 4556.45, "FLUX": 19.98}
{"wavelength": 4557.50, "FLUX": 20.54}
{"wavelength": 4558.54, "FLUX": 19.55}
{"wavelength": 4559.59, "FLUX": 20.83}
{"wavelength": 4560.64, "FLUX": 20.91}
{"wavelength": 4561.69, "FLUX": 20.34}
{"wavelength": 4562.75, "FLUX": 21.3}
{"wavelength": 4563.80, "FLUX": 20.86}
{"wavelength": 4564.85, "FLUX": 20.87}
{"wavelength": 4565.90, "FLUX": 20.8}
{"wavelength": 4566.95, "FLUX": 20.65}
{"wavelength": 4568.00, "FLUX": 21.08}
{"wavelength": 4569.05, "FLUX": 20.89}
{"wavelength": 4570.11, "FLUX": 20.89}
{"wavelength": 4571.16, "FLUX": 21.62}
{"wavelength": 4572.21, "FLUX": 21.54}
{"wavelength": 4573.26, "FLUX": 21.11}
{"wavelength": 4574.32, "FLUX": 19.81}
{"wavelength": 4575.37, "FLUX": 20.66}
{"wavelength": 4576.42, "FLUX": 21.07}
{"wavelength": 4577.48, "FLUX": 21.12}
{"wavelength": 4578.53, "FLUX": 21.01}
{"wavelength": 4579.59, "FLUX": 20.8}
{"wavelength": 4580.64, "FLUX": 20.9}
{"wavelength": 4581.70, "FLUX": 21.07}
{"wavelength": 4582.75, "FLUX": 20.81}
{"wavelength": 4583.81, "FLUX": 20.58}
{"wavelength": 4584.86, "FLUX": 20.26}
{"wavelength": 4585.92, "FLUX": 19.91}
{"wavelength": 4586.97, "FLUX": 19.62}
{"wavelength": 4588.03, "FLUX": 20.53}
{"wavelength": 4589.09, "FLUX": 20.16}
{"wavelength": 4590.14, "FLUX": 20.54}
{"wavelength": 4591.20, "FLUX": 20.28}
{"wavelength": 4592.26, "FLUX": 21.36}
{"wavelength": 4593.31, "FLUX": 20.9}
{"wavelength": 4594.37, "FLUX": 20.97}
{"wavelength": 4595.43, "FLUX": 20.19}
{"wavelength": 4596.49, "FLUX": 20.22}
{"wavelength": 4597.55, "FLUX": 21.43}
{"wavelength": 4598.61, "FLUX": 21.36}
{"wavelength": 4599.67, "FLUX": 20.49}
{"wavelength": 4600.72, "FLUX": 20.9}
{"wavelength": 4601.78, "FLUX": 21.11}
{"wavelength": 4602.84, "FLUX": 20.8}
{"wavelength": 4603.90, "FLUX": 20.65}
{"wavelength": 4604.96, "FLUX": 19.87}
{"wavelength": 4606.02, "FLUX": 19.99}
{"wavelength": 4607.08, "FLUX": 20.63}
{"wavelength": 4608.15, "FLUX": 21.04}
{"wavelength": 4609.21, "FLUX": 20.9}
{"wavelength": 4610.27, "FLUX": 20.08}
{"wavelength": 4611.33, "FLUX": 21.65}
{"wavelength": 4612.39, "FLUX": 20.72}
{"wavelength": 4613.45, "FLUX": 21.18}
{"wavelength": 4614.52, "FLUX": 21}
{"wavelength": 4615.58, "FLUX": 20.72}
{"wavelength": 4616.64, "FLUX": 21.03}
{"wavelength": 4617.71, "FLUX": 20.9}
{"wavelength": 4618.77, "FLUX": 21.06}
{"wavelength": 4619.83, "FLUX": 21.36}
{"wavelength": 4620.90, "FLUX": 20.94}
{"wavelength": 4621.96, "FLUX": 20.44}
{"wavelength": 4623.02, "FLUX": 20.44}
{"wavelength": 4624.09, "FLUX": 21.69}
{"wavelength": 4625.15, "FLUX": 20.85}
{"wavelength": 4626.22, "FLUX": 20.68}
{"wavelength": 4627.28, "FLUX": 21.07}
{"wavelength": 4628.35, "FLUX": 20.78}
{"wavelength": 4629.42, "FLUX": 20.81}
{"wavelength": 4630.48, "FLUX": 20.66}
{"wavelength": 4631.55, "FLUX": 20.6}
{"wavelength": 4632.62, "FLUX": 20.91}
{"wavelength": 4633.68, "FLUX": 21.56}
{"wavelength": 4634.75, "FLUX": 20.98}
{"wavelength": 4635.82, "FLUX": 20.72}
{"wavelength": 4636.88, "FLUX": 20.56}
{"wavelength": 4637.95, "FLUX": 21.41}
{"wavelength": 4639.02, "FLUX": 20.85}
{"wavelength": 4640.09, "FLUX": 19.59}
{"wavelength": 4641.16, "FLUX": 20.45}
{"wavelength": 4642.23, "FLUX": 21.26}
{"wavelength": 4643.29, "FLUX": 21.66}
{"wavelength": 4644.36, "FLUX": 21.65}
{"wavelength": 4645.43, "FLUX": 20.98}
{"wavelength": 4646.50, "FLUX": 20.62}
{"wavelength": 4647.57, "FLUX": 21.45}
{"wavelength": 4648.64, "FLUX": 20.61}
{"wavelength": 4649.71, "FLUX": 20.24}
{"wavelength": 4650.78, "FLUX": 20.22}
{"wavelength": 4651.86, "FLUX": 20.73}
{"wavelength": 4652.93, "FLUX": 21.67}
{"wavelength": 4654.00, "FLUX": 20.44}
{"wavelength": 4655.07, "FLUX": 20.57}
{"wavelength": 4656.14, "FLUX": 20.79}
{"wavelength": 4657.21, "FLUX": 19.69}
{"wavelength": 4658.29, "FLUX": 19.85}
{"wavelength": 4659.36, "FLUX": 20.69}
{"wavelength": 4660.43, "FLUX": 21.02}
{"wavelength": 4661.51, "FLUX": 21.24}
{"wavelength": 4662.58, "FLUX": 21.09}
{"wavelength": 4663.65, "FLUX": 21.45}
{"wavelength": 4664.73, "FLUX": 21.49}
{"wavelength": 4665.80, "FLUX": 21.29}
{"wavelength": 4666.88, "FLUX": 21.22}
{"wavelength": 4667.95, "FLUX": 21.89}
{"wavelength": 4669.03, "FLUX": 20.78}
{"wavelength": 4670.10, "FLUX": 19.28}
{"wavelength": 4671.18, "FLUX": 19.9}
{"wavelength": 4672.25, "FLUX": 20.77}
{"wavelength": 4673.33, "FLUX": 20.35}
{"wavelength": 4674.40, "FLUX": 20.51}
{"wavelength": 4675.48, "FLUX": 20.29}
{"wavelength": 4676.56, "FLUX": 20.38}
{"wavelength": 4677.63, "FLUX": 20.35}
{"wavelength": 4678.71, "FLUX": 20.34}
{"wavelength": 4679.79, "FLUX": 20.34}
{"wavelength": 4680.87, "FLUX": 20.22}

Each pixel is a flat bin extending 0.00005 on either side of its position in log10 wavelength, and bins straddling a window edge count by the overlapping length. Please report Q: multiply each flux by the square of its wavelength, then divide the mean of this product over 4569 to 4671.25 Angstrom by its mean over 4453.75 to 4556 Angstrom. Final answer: 1.06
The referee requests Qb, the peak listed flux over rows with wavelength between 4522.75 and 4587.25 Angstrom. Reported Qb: 21.78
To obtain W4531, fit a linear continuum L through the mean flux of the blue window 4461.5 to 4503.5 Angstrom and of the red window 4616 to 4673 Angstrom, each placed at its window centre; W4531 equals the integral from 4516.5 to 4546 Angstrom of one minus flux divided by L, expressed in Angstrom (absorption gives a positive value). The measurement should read 0.3 Angstrom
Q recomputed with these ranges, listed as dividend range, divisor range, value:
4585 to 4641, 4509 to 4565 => 1.04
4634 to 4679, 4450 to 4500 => 1.09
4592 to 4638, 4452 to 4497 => 1.08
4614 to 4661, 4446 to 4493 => 1.09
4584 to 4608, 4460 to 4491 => 1.05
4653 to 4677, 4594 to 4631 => 1.02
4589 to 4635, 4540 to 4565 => 1.04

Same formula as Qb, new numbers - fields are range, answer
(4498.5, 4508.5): 21.87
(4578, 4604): 21.43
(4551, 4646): 21.69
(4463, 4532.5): 22.14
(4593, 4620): 21.65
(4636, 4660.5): 21.67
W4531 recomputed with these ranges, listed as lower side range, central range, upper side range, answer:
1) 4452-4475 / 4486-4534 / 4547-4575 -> -1.08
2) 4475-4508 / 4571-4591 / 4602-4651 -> 0.19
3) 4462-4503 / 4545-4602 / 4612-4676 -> 0.37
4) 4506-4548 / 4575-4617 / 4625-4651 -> 0.24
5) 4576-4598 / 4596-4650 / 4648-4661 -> -0.71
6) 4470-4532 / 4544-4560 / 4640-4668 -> 0.33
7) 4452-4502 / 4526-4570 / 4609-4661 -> 0.46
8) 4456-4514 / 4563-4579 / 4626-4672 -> -0.13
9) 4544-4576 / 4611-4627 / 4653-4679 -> -0.23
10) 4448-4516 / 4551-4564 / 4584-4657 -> 0.25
